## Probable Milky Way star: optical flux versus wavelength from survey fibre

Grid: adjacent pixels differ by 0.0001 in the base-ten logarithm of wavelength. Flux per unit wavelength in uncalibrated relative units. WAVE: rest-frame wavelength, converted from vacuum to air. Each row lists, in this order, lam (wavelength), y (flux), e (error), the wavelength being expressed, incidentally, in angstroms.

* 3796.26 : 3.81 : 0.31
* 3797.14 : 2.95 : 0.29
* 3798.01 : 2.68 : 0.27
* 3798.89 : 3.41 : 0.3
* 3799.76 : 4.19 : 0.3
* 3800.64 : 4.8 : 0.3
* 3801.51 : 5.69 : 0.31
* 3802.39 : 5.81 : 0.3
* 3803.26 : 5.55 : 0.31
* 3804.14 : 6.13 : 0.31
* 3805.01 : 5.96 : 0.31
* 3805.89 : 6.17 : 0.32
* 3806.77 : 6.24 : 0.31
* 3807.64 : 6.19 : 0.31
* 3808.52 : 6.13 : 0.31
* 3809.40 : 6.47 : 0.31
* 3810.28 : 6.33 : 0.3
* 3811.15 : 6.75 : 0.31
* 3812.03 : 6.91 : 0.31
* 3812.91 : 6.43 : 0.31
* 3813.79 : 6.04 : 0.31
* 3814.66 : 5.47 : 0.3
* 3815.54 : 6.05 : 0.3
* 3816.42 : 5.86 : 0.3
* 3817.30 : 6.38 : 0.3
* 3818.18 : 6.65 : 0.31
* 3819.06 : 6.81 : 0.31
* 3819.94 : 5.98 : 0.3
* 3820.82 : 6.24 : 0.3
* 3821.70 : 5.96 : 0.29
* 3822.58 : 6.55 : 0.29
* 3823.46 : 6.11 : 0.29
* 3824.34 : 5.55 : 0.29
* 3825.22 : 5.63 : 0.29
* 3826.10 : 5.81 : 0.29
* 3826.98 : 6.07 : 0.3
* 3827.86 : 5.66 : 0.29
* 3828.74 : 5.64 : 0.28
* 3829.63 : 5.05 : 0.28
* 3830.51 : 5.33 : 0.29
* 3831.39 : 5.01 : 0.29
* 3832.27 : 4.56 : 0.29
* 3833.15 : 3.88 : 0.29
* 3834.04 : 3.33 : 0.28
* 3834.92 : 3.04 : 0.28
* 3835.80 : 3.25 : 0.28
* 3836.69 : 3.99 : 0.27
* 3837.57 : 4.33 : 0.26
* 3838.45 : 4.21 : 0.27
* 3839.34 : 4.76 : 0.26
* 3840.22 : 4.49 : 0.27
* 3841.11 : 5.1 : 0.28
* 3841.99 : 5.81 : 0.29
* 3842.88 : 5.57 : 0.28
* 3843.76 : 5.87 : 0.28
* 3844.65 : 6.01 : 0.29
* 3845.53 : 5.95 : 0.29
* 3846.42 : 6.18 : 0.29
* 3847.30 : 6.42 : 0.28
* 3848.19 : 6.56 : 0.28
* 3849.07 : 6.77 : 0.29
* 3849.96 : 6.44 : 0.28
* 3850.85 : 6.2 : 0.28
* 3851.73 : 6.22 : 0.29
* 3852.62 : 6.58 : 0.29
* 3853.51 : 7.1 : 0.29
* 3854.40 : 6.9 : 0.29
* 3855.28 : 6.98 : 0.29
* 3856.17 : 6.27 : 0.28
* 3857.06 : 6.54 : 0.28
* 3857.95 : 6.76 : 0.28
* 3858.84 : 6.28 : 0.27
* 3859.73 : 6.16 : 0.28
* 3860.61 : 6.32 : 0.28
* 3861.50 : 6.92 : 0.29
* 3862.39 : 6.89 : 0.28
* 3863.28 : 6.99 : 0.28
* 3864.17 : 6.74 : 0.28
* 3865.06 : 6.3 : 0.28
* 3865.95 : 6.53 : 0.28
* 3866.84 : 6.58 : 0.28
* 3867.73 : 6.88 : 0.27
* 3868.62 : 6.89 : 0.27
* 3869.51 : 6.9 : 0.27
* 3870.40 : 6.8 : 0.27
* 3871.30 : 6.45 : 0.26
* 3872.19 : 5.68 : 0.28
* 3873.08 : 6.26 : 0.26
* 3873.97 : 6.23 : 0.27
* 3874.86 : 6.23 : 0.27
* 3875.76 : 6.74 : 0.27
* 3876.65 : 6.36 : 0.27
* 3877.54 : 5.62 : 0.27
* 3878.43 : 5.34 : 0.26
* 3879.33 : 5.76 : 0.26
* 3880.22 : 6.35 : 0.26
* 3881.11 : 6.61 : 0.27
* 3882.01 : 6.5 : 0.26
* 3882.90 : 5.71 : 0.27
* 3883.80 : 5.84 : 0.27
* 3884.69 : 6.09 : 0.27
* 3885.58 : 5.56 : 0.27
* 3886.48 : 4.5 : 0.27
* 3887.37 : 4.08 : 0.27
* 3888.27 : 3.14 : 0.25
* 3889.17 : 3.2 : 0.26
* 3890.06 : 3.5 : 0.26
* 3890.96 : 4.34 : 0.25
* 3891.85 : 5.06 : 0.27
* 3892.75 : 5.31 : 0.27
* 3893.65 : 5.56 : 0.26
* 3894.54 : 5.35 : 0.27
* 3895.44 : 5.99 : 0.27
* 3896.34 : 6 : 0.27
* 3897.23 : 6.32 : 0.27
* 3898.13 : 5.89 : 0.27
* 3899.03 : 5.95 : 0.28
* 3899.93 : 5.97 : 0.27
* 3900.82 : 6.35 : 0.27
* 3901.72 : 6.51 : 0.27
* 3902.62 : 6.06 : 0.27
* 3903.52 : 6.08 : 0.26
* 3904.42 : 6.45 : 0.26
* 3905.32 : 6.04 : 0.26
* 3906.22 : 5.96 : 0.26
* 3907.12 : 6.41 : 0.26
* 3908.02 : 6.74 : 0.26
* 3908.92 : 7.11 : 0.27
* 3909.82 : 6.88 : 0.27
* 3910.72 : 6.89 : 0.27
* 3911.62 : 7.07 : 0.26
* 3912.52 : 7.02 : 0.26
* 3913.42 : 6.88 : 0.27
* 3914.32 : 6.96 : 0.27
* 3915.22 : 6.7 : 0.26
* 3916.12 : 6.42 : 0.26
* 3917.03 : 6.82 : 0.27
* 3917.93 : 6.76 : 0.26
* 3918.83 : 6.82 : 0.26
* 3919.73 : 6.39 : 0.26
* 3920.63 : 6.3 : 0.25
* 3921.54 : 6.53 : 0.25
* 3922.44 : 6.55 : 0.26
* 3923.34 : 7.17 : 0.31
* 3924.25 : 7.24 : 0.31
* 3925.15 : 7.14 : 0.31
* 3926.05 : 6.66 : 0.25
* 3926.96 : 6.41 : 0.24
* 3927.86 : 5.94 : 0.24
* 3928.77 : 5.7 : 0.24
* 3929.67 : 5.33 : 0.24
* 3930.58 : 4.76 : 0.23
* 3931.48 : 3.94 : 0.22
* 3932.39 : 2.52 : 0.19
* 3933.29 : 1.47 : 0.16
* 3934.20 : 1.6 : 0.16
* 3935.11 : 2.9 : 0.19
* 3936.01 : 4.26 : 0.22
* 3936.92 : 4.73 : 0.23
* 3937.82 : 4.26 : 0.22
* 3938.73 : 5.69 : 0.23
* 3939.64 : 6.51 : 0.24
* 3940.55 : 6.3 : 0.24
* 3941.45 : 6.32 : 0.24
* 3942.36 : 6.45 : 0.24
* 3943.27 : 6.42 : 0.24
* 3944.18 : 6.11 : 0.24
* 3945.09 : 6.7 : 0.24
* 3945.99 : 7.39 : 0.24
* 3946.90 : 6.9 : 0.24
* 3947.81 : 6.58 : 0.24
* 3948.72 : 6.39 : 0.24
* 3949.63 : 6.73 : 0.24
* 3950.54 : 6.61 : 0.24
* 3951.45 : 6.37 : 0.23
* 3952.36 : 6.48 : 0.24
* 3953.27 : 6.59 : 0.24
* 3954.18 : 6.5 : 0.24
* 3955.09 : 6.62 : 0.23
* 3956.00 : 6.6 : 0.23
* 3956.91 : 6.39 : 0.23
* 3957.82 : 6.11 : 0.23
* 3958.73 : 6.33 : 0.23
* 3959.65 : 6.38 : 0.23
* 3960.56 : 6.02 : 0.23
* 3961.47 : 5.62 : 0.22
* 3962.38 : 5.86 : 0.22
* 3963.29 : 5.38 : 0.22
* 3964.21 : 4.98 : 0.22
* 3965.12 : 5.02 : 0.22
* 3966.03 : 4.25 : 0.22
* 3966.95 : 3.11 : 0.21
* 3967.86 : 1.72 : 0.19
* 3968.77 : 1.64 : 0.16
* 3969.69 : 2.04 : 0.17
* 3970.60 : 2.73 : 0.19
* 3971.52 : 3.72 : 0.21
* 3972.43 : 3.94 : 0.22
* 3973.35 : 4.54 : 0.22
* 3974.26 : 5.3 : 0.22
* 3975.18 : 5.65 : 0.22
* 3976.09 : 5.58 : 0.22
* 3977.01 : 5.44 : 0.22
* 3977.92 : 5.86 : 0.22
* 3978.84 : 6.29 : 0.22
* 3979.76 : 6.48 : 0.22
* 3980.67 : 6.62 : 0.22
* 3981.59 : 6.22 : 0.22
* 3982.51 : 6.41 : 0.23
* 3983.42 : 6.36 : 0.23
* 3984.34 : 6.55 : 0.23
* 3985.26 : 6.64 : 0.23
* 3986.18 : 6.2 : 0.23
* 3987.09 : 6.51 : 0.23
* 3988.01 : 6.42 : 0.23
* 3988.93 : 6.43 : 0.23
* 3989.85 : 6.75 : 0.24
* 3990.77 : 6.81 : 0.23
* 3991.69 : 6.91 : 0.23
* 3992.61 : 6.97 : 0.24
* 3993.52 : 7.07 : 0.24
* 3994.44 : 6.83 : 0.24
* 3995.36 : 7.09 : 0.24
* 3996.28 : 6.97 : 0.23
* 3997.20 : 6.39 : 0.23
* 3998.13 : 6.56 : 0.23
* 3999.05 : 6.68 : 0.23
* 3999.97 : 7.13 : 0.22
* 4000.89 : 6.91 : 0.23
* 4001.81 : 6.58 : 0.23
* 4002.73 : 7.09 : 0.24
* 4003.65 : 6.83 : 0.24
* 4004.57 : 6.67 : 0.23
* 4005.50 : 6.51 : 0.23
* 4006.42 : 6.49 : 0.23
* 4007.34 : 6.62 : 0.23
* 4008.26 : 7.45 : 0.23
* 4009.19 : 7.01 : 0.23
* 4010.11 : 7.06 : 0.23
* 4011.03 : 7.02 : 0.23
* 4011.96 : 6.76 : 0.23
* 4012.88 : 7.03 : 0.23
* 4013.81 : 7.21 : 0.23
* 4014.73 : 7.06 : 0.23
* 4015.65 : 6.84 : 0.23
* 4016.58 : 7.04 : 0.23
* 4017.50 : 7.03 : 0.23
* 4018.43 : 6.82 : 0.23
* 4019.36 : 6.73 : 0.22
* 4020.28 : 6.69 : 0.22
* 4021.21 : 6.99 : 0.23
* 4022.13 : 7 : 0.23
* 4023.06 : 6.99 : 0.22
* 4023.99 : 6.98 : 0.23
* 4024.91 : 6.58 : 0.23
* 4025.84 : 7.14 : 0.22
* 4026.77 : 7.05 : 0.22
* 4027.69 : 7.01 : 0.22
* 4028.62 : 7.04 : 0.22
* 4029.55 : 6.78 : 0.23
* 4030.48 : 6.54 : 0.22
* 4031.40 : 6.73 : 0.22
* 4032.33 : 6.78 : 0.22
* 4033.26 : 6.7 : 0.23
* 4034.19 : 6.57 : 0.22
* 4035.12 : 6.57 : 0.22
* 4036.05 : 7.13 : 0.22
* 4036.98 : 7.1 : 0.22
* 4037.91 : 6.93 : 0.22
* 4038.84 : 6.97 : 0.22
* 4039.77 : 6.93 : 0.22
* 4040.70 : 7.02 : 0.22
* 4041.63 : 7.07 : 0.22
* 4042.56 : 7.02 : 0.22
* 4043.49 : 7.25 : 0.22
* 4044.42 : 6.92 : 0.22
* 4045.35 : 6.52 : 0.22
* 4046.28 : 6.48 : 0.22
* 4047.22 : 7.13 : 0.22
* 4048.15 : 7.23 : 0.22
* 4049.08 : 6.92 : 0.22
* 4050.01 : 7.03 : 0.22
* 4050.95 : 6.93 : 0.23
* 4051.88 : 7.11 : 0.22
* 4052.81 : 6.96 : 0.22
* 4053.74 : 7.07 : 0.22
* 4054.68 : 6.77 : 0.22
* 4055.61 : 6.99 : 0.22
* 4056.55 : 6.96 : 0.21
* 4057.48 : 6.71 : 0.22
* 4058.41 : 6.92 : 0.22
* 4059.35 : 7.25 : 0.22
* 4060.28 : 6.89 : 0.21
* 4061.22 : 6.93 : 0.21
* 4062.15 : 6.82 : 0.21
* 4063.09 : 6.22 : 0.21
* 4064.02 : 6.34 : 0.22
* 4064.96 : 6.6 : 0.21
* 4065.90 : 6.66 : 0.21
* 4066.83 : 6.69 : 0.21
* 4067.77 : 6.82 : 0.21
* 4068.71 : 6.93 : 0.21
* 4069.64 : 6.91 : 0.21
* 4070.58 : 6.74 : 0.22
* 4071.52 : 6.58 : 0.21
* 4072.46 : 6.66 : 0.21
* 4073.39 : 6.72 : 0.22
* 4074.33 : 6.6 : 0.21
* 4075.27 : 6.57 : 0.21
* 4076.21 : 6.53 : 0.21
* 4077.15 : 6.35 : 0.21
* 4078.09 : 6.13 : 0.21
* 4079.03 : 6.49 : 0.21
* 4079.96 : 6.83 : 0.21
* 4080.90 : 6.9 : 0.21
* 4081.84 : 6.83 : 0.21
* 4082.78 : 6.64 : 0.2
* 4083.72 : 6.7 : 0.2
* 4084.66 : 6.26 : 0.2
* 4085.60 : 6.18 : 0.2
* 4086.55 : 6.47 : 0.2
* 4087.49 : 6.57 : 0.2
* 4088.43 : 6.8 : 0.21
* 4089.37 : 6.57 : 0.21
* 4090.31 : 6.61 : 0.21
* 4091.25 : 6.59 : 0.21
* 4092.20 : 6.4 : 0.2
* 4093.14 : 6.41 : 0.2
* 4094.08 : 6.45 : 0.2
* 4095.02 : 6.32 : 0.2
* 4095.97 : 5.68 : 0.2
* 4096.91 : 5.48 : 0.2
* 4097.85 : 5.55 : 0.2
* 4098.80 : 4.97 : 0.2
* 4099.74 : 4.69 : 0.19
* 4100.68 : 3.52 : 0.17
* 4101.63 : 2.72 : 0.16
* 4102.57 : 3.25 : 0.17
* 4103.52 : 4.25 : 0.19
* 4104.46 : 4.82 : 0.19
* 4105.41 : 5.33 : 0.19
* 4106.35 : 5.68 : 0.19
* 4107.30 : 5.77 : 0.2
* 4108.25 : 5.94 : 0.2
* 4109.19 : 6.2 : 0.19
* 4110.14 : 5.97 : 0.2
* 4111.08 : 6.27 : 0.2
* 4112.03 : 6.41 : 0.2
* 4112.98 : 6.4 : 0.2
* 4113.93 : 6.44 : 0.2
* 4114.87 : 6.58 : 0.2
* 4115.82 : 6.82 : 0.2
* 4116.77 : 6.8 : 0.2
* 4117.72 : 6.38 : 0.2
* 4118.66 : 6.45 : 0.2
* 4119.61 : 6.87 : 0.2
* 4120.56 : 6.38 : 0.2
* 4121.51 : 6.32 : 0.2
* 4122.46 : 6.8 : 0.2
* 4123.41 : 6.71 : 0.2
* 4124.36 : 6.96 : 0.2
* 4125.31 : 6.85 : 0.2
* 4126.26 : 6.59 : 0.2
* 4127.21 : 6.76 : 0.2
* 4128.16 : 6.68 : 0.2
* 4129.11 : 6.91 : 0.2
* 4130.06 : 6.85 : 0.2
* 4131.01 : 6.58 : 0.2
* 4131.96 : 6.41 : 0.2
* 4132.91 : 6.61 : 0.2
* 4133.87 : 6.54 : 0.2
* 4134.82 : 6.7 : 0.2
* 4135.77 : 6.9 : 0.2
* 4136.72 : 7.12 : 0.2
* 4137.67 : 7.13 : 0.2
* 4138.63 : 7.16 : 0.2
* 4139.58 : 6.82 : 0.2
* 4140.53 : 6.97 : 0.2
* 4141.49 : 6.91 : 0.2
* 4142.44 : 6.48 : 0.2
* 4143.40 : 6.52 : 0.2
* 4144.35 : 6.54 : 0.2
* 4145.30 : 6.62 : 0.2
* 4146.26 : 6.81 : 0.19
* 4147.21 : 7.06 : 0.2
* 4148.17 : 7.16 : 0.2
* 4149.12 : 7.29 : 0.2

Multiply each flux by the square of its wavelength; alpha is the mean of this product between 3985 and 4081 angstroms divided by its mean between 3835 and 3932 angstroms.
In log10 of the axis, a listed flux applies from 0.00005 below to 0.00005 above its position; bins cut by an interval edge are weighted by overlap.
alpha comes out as 1.2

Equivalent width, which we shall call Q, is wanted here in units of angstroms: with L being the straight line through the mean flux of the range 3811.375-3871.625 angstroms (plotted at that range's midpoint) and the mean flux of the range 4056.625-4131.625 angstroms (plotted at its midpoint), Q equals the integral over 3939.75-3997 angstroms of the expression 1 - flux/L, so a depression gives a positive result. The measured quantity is 2.2 angstroms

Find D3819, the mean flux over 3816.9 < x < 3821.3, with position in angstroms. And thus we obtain 6.4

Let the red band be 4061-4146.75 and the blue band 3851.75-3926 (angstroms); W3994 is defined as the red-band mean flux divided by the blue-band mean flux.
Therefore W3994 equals 1.02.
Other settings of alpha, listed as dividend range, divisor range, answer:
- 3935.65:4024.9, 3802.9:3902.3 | 1.12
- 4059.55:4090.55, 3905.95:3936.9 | 1.22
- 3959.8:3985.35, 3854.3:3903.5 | 0.88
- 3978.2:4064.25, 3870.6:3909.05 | 1.27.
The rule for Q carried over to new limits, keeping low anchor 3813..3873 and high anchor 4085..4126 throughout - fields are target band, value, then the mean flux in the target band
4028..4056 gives -4.5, 6.91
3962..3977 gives 4.6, 4.12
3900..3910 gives -0.8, 6.39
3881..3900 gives 2.1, 5.26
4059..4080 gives -2.4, 6.66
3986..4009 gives -3.2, 6.77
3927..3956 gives 1.9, 5.55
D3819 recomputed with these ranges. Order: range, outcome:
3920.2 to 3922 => 6.4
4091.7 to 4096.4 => 6.25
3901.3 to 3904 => 6.21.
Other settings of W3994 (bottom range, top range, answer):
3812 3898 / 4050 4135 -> 1.10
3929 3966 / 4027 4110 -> 1.15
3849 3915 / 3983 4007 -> 1.09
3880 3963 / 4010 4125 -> 1.11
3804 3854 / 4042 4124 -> 1.11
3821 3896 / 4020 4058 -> 1.21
